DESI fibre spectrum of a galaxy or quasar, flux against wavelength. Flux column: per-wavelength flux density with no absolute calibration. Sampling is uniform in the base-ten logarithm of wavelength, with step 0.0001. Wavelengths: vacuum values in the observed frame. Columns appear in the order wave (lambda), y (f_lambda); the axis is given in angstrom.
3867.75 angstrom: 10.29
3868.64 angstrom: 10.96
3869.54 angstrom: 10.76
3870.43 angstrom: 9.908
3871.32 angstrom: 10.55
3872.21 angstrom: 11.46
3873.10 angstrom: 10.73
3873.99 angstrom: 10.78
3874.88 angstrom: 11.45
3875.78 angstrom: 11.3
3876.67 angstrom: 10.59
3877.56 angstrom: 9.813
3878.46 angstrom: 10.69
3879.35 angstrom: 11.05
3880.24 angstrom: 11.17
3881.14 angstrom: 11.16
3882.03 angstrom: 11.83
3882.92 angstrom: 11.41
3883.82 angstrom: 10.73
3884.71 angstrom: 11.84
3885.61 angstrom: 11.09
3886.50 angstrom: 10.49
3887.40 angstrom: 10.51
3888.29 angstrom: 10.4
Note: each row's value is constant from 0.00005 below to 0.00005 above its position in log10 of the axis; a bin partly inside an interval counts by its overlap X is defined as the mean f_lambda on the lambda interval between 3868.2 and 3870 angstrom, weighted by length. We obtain 10.8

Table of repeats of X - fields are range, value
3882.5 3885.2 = 11.3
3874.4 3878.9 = 10.8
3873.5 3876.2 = 11.2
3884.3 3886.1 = 11.4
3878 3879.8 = 10.9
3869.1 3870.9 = 10.3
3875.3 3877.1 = 10.9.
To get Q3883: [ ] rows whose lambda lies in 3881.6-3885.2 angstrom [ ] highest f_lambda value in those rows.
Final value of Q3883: 11.84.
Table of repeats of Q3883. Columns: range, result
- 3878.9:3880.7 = 11.17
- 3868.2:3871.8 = 10.96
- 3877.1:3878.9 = 10.69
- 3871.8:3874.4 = 11.46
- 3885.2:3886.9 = 11.09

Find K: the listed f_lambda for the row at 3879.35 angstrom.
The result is 11.05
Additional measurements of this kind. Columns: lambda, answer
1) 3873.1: 10.73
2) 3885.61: 11.09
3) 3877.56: 9.813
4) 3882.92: 11.41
